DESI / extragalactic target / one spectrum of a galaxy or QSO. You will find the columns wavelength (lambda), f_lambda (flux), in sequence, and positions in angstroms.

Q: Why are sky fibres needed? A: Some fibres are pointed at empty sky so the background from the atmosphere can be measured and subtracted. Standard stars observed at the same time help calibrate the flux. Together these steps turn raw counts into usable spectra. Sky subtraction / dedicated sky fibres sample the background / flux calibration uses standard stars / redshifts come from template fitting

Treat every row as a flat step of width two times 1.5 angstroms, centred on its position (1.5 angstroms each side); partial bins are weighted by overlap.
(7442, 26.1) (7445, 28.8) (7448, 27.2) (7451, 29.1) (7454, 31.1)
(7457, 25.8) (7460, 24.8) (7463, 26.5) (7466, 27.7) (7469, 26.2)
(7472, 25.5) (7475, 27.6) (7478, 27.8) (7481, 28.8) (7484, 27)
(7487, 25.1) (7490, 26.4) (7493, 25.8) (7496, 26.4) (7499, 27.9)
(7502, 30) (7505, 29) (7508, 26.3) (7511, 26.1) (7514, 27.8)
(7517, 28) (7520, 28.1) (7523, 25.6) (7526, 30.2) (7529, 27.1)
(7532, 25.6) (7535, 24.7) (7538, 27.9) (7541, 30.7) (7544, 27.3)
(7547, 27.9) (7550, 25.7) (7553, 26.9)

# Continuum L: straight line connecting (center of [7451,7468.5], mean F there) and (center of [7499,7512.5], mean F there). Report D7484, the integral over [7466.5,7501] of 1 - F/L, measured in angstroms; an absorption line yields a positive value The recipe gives 0.9 angstroms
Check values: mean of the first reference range 27.3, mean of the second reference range 27.9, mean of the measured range 26.8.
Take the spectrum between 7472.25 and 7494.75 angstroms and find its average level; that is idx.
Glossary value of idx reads 26.8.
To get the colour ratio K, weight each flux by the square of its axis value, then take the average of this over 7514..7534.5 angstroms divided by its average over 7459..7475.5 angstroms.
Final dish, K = 1.1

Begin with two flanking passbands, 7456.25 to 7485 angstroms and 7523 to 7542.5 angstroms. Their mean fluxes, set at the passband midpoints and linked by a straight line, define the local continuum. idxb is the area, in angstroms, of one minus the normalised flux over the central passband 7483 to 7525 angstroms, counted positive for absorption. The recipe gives 0.1 angstroms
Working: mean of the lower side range 26.8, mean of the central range 27.1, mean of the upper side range 27.5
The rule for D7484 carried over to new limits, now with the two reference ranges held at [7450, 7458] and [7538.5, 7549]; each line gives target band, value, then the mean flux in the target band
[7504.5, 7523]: 0.8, 27.3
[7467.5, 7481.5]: 0.8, 27.1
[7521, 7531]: 0.3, 27.6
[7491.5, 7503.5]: 0.5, 27.5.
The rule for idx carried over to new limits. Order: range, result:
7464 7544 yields 27.3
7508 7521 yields 27.3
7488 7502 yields 26.9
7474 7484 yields 27.9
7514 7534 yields 27.4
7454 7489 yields 26.8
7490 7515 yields 27.3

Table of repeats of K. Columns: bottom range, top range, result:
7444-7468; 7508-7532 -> 1.01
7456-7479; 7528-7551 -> 1.05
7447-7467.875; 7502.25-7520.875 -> 1.02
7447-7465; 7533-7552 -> 1.02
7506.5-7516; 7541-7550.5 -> 1.04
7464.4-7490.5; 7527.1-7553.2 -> 1.03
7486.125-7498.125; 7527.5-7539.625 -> 1.02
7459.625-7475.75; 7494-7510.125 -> 1.06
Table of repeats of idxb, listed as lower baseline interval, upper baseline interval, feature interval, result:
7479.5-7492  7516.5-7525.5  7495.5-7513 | -0.4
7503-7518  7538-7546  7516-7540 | 0.8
